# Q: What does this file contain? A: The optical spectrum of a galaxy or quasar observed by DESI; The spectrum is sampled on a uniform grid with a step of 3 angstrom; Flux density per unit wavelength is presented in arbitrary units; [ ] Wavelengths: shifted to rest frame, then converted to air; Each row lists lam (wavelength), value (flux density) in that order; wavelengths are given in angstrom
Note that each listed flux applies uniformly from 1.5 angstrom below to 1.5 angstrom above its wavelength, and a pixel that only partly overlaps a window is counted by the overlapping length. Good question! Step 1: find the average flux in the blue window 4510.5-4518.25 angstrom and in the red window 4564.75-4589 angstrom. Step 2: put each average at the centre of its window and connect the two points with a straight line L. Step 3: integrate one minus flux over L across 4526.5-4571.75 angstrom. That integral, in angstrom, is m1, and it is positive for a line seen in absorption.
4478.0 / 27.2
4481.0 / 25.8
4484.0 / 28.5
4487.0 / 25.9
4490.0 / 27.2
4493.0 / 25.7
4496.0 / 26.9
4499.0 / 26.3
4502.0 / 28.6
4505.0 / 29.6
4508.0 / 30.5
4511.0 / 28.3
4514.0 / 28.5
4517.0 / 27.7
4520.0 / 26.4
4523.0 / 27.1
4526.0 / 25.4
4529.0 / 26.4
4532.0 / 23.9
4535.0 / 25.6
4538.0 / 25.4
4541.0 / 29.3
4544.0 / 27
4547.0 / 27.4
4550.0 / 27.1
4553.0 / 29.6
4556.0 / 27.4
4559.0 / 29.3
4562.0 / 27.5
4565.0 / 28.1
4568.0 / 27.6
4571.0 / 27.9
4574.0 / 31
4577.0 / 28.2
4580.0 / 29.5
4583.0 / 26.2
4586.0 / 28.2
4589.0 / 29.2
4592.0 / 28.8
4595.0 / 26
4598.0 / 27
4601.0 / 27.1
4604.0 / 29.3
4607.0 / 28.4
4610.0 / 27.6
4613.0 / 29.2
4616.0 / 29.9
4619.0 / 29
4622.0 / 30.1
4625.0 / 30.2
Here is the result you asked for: 1.68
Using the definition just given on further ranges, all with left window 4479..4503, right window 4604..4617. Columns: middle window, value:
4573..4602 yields 0.3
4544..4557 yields 0.0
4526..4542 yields 0.9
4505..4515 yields -0.8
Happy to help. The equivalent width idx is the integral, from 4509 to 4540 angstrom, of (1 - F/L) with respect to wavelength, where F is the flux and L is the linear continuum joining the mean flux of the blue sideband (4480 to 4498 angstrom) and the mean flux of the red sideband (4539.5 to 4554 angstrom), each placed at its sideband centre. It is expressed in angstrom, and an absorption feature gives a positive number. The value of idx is 1.0 angstrom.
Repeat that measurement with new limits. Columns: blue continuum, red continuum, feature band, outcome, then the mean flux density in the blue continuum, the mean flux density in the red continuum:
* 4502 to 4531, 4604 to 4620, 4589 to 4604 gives 0.55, 27.7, 28.9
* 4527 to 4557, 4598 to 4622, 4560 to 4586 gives -0.56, 26.9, 28.6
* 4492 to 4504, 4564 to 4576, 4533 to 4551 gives 0.74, 27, 28.7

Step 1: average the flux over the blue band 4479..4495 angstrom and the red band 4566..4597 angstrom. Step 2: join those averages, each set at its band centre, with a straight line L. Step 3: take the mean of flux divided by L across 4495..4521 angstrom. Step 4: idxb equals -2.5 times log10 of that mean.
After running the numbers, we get -0.05 mag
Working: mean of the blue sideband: 26.6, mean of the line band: 28.1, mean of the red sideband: 28.2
